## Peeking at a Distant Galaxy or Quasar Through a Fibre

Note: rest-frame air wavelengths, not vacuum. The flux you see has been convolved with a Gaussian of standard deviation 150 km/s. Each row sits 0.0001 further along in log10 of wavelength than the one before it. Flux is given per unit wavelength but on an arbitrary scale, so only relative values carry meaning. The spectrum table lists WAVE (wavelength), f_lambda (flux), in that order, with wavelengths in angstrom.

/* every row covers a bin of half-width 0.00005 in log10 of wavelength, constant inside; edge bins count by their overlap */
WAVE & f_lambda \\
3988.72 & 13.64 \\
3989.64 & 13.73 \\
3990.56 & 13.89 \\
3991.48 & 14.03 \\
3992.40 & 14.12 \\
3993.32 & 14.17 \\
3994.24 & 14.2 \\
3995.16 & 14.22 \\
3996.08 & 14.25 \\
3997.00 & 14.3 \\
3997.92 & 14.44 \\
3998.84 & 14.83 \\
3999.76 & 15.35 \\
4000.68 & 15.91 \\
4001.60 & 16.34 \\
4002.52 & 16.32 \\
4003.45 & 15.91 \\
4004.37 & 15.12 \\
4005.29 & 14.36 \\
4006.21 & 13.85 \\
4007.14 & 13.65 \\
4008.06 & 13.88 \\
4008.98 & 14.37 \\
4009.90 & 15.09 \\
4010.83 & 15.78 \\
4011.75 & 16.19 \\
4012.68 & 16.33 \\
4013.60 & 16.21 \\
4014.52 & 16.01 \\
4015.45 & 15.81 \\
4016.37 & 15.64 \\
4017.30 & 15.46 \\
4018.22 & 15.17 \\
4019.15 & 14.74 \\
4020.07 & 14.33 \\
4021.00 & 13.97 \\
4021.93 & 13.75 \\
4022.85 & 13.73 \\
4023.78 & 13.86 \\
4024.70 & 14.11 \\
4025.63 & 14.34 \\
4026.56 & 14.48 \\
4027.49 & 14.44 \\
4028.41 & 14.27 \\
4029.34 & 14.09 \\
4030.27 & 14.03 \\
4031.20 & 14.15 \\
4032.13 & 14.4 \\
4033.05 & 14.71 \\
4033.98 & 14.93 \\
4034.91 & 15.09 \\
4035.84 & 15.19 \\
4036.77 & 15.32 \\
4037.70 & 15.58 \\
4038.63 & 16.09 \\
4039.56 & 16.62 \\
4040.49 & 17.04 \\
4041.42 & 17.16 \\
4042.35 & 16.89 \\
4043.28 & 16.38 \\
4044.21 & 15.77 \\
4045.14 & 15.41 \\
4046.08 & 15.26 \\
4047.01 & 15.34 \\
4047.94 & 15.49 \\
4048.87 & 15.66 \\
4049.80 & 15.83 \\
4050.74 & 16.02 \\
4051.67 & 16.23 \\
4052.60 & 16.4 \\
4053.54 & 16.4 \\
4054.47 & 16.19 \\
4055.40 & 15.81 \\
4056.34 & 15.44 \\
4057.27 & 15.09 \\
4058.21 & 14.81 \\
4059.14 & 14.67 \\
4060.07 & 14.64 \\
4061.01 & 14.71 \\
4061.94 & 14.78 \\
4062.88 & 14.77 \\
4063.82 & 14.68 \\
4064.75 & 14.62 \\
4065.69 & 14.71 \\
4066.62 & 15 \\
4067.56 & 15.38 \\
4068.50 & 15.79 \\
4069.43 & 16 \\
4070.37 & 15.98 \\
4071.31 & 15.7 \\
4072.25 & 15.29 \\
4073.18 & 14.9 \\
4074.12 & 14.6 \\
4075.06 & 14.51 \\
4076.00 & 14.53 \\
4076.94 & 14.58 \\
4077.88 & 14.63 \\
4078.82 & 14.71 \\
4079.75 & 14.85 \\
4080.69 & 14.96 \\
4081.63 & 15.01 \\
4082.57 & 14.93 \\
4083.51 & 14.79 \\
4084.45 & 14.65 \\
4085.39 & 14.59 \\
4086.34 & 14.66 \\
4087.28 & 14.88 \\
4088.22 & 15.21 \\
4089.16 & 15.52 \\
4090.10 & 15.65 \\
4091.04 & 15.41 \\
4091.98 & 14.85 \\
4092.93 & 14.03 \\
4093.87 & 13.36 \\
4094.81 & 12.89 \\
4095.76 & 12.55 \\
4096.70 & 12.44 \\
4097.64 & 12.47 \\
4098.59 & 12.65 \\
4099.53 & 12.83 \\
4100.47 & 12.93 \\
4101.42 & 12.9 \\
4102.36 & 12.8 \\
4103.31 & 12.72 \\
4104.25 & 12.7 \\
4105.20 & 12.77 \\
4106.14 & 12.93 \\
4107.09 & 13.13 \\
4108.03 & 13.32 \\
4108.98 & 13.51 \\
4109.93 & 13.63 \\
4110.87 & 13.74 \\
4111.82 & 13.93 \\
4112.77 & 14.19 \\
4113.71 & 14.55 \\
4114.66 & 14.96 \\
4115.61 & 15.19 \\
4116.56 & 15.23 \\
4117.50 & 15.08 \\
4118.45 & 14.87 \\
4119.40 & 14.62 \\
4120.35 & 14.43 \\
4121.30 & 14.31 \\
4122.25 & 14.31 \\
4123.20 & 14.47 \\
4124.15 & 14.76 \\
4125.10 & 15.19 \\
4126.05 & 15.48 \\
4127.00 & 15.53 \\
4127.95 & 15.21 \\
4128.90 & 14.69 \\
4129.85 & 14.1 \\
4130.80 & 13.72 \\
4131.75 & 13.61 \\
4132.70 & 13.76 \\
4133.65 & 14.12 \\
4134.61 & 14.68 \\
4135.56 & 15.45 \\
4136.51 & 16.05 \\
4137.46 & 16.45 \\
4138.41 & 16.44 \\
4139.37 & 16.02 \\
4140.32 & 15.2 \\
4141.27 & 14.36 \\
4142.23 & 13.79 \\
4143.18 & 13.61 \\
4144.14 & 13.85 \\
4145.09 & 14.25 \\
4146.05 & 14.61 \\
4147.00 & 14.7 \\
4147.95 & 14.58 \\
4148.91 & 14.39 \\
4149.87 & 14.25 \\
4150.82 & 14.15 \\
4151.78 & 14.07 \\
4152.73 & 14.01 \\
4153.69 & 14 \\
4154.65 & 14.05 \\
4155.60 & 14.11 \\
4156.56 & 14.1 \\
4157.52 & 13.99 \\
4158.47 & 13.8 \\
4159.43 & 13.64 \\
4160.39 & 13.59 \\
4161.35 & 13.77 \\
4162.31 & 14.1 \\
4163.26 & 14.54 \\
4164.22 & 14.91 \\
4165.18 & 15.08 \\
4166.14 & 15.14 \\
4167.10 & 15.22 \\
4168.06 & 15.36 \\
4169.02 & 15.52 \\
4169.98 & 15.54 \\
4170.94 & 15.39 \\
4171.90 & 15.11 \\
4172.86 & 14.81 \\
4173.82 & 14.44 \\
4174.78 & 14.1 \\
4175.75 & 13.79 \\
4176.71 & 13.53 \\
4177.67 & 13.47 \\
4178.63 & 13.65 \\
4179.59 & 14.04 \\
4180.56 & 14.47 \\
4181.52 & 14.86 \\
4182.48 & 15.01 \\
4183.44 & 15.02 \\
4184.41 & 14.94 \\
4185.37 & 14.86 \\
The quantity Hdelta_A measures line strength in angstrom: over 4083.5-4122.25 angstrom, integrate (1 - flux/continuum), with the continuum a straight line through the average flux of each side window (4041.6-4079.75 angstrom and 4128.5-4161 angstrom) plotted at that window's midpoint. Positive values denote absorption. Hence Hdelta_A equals 2.4 angstrom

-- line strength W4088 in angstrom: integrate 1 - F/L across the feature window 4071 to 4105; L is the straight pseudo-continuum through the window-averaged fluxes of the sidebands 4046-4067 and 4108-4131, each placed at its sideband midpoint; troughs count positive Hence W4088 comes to 1.8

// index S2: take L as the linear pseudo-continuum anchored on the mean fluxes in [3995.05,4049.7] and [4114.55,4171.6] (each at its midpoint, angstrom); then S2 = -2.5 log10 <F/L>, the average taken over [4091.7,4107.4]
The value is 0.145 mag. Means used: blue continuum 15.1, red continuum 14.6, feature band 13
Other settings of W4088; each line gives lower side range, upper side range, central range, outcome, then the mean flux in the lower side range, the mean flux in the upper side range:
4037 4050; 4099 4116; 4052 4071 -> 0.01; 16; 13.5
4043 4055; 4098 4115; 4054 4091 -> -0.55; 15.9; 13.3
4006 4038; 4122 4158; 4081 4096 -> 0.07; 14.8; 14.6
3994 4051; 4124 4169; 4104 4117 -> 0.77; 15.1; 14.6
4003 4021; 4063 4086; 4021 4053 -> -0.34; 15.1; 15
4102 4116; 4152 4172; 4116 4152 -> -1.73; 13.6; 14.5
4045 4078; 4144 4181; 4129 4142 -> -0.25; 15.3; 14.4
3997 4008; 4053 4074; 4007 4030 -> 0.42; 15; 15.2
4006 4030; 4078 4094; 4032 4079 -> -1.93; 14.8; 14.9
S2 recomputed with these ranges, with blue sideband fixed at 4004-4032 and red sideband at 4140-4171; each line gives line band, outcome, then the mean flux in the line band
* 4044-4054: -0.08 mag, 15.8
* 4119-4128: -0.03 mag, 14.8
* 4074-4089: -0.02 mag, 14.8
